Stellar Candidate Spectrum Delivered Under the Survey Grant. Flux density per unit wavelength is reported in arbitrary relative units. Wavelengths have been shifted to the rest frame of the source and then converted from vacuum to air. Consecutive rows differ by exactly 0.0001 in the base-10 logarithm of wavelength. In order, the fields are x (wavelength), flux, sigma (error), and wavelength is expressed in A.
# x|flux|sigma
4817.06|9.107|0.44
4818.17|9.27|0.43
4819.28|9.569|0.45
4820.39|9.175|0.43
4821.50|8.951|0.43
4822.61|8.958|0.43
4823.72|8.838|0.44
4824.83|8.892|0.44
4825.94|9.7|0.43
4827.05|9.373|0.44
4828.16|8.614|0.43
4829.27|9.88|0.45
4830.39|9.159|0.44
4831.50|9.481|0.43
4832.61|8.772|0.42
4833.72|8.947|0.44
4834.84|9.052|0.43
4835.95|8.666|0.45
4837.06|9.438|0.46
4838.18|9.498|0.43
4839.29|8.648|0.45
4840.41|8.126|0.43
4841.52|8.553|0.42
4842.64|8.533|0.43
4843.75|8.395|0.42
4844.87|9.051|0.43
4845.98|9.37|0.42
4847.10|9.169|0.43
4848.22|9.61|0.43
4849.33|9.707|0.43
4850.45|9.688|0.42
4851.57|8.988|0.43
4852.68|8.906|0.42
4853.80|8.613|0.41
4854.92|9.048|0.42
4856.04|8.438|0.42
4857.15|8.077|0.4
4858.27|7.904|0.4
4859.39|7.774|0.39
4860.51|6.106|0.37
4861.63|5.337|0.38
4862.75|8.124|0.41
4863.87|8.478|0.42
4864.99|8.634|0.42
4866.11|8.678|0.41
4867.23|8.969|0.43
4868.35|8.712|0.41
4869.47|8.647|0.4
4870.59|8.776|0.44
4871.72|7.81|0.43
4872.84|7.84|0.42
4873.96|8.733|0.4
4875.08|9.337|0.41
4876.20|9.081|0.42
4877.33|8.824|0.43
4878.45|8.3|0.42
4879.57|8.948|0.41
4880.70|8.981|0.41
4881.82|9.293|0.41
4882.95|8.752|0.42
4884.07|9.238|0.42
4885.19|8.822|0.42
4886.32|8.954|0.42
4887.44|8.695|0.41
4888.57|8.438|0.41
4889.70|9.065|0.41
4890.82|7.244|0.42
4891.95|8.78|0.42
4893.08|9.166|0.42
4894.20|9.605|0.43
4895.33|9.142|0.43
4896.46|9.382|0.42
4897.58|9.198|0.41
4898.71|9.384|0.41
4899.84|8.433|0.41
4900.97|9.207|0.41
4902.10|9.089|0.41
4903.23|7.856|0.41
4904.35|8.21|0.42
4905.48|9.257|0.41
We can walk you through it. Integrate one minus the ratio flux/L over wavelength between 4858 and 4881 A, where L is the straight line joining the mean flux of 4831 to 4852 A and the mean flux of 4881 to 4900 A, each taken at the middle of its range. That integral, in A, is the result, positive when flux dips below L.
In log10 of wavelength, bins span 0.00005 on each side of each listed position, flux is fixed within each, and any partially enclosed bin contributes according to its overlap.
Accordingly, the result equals 1.8 A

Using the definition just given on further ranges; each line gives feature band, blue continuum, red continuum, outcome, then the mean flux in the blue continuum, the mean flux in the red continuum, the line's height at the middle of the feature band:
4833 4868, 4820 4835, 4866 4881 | 1.22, 9.13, 8.68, 8.91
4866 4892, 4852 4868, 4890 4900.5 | -0.49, 8.1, 8.93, 8.55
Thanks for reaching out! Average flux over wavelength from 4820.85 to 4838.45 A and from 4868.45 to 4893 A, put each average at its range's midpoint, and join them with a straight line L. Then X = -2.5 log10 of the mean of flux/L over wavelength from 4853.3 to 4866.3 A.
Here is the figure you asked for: 0.13 mag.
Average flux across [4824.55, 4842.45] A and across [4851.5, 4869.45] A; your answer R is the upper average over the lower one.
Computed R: 0.9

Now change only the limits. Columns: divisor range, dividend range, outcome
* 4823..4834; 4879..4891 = 0.96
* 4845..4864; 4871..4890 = 1.04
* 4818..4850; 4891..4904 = 0.99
